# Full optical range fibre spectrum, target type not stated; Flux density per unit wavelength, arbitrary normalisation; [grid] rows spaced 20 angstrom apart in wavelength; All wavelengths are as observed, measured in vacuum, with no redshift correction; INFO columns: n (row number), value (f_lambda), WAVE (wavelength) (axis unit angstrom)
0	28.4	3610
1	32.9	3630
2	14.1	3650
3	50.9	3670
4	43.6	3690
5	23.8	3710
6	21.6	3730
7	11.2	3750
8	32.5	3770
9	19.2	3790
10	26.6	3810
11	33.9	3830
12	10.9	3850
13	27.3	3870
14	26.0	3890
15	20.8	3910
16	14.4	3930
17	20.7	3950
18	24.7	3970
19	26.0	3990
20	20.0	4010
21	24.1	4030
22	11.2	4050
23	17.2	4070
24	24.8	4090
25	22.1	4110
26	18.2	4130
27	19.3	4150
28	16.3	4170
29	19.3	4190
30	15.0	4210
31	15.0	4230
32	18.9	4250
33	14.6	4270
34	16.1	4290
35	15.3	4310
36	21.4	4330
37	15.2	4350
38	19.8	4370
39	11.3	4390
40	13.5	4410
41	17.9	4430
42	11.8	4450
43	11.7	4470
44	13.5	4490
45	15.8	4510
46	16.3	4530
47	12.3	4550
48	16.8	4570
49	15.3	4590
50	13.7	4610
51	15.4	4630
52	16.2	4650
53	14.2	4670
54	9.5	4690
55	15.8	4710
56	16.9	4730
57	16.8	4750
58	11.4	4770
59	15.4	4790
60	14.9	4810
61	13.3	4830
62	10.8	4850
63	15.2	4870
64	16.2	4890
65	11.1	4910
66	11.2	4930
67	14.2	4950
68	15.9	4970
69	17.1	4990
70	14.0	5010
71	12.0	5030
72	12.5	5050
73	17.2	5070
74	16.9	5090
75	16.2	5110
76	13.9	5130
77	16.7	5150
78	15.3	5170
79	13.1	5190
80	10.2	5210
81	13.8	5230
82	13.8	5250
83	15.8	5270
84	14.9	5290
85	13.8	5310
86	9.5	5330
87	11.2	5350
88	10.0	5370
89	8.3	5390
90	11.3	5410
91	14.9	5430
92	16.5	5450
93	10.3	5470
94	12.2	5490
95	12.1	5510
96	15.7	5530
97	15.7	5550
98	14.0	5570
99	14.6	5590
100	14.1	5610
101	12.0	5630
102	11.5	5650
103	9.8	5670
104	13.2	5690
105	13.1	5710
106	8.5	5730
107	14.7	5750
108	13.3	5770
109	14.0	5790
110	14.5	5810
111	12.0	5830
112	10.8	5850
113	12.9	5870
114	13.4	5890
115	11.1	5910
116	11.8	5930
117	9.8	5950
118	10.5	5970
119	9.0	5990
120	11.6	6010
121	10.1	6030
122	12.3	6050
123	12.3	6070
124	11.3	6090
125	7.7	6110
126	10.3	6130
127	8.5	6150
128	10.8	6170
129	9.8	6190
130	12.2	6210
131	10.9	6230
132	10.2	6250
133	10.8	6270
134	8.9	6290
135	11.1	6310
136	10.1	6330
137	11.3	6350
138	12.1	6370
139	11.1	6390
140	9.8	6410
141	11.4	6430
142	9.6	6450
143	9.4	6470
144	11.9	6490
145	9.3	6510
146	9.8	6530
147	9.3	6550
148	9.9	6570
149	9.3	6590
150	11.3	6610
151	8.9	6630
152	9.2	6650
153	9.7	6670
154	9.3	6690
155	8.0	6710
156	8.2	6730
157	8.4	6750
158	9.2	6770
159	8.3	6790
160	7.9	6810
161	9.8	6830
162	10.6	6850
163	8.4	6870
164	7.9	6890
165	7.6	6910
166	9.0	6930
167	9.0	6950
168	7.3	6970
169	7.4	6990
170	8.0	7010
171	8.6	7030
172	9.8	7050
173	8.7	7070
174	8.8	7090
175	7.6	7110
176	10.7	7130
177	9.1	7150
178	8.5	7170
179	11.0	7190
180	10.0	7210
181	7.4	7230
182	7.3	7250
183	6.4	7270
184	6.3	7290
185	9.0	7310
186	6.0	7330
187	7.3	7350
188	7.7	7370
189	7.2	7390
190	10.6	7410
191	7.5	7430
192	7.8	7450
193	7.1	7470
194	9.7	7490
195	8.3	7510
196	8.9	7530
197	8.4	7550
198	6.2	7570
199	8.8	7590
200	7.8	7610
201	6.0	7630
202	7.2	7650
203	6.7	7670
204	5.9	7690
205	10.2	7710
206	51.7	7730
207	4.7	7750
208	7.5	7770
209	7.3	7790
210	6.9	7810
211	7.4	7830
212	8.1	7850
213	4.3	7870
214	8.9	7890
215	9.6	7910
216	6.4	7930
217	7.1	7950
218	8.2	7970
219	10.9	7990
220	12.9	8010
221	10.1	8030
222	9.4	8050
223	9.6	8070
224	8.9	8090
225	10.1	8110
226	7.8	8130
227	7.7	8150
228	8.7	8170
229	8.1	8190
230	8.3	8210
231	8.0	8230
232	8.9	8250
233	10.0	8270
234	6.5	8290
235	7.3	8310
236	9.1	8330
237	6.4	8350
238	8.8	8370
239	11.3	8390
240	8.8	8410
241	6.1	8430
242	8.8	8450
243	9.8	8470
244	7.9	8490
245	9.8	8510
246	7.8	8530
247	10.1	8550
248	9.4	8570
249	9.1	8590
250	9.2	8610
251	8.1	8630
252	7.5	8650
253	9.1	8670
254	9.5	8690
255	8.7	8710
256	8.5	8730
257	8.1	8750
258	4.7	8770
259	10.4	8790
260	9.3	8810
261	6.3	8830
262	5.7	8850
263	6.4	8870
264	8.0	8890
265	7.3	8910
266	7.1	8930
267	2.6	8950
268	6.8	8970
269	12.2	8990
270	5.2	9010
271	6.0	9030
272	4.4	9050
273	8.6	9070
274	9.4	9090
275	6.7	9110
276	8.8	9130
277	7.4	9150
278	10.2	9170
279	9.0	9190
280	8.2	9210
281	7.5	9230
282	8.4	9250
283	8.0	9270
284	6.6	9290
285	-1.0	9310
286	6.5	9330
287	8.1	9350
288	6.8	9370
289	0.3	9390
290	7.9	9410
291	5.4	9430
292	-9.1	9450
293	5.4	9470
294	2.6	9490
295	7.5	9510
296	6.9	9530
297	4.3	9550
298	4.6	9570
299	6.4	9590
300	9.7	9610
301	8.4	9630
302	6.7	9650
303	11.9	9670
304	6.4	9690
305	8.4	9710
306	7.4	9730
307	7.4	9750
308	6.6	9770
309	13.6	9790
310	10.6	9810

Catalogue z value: 1.07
